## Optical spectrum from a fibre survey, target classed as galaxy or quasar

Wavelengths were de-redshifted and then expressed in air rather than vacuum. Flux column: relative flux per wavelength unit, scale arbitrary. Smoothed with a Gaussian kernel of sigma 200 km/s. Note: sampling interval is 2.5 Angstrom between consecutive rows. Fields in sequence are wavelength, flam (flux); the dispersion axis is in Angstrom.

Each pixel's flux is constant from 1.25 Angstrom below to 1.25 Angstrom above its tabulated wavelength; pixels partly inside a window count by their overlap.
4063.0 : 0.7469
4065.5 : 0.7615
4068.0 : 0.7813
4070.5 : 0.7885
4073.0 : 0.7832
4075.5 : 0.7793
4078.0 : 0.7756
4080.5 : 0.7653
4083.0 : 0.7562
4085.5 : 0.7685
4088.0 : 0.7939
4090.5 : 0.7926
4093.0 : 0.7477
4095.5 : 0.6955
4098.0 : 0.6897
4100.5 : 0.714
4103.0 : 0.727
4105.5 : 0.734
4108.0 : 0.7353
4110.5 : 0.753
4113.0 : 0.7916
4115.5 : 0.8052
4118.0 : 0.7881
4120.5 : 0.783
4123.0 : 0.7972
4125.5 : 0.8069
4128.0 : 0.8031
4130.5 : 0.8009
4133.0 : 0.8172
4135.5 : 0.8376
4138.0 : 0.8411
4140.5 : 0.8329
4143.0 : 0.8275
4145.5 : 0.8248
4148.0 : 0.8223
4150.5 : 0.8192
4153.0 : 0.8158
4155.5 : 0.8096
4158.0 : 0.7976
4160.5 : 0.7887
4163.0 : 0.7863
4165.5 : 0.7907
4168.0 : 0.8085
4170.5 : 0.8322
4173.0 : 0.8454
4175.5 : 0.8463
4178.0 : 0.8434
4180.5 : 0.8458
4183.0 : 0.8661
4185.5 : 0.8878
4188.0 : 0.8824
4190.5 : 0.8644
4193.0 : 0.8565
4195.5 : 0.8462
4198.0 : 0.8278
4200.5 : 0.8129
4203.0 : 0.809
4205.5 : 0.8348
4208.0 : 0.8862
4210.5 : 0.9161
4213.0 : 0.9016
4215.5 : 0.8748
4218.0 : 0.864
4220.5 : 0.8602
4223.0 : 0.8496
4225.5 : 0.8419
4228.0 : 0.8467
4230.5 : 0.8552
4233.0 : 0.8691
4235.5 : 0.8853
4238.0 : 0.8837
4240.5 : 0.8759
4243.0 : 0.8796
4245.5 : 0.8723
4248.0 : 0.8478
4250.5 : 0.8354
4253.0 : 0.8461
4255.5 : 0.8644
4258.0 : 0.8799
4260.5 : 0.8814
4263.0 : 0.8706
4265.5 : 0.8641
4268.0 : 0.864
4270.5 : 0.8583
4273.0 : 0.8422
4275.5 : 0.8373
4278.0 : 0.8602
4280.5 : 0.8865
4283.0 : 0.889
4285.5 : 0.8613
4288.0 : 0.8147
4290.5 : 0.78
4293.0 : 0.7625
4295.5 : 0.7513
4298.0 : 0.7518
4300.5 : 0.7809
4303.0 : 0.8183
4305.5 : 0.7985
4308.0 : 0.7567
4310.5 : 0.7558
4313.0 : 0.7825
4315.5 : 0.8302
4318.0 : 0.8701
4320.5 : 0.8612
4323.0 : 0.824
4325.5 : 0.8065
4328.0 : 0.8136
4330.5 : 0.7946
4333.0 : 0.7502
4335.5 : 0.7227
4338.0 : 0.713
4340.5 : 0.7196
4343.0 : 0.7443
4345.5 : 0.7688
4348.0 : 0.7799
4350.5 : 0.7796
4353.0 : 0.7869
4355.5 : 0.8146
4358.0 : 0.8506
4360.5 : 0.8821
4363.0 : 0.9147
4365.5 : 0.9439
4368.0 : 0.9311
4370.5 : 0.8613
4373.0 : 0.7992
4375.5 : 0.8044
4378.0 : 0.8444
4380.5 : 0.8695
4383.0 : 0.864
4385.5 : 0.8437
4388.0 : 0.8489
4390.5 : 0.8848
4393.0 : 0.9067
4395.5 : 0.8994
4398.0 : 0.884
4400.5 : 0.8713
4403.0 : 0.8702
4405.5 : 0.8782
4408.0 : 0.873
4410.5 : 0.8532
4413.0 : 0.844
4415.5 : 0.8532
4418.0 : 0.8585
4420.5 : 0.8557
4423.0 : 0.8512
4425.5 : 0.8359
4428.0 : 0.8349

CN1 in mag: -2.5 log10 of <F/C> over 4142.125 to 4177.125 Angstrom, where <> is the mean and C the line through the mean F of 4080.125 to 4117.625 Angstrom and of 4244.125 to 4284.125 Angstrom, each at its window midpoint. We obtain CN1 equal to -0.03 mag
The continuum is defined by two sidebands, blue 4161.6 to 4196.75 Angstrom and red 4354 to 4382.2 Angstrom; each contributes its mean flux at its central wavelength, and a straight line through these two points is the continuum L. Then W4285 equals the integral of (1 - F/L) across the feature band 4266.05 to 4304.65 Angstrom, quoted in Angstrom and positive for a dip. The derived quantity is 1.38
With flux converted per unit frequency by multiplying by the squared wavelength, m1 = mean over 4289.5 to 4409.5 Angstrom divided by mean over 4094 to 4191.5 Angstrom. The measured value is 1.13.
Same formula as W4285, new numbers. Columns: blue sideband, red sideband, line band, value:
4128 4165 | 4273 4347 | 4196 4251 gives -3.68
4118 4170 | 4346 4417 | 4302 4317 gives 0.93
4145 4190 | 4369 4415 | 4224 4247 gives -0.78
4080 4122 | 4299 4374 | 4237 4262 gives -2.46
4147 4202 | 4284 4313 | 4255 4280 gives -2.07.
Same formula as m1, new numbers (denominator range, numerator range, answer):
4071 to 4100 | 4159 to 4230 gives 1.18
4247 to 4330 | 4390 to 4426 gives 1.11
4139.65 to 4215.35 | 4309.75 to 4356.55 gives 1.01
